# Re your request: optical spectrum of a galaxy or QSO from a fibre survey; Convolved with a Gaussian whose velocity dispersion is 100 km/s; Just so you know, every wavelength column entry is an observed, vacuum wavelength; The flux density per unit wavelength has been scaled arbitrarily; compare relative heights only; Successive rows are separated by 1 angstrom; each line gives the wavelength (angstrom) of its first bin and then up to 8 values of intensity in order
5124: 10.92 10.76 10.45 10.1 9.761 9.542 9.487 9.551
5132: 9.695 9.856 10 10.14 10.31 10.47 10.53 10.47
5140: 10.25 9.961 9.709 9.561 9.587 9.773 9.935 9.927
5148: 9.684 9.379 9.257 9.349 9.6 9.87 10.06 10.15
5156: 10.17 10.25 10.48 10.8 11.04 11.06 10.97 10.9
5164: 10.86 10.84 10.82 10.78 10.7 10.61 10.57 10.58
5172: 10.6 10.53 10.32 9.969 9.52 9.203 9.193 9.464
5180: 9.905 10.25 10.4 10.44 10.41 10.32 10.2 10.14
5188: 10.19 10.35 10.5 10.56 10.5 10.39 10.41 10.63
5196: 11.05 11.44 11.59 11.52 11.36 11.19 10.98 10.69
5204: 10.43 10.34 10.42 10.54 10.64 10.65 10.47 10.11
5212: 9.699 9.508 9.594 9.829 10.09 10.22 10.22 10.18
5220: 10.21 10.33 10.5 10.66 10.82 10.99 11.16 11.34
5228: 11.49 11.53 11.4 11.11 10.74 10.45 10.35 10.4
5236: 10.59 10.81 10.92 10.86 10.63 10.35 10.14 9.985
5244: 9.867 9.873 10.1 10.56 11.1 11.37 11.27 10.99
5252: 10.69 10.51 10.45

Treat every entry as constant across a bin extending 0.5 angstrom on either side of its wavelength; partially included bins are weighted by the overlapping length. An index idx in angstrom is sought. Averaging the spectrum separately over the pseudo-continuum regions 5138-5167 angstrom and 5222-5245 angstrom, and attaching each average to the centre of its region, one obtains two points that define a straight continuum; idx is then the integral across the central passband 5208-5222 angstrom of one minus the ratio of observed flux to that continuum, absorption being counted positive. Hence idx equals 0.6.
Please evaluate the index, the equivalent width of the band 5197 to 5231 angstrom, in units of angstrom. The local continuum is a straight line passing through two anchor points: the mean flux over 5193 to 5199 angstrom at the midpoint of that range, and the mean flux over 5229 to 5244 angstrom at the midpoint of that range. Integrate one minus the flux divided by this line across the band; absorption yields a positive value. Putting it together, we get 0.6 angstrom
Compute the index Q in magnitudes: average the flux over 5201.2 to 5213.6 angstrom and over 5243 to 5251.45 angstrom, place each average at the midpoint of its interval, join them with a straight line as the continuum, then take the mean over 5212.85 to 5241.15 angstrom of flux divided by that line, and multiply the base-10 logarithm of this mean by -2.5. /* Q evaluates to -0.01 mag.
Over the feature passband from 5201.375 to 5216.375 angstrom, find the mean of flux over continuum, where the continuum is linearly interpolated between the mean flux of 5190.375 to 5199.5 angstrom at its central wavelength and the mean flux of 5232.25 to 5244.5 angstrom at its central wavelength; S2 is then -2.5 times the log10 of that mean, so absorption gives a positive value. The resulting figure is 0.049 mag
